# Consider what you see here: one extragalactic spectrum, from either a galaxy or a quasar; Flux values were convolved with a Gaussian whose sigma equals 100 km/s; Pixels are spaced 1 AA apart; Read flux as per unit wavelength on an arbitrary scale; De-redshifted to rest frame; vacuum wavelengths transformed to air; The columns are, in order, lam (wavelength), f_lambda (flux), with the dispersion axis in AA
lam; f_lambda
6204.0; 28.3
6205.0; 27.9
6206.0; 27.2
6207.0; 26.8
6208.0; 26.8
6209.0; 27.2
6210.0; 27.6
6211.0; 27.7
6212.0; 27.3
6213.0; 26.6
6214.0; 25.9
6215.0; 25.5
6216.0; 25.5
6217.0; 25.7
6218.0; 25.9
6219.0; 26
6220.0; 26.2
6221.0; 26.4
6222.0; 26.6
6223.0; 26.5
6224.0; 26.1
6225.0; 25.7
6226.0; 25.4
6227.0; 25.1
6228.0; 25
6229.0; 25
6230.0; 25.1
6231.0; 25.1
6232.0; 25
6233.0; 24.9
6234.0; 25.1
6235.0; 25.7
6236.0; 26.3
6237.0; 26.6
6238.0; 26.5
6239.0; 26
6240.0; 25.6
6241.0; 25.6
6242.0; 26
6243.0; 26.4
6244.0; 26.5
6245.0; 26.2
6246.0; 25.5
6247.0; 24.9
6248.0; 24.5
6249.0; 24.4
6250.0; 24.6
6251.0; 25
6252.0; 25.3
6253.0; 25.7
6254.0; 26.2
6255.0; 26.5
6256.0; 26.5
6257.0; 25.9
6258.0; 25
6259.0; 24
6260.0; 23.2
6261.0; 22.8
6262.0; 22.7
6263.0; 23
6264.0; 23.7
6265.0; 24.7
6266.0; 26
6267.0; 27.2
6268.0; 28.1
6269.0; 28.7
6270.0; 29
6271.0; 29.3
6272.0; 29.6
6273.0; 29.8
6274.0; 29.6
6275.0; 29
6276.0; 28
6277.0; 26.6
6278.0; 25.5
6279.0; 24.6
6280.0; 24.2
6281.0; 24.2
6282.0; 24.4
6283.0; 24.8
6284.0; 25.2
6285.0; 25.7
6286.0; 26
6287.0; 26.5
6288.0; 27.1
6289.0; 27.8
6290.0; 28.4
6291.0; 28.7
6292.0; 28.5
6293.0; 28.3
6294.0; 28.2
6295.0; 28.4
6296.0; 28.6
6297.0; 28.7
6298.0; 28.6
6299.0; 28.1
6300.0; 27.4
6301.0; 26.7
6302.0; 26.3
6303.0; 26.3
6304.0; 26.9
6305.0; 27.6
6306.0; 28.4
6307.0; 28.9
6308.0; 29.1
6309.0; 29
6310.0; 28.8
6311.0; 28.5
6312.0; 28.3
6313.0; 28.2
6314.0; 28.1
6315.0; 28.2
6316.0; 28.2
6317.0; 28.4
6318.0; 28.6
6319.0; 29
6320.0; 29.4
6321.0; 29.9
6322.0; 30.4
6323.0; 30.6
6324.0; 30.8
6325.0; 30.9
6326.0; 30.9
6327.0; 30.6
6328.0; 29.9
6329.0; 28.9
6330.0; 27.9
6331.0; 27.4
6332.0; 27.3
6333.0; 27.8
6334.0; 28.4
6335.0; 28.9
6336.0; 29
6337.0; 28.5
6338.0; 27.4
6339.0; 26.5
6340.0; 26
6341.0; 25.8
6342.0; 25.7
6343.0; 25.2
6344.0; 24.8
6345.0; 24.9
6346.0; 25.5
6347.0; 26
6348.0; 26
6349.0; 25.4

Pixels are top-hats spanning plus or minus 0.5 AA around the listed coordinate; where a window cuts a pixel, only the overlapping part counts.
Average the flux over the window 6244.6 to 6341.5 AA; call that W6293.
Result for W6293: 27.3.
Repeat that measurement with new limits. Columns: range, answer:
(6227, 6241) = 25.5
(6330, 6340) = 27.8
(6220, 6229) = 25.8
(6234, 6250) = 25.7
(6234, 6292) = 26.1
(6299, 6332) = 28.7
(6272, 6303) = 27.2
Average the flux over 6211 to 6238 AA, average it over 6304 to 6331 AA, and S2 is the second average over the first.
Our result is 1.1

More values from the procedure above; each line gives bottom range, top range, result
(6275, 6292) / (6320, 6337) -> 1.12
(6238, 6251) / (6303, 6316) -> 1.11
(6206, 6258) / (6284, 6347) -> 1.08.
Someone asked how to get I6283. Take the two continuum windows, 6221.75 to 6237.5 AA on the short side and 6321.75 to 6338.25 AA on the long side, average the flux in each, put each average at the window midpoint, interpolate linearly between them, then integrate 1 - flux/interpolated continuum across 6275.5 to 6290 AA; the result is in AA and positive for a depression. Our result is 0.9 AA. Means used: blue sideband 25.6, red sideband 29.2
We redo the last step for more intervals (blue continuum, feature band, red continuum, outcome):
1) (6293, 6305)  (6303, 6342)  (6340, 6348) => -3.0 AA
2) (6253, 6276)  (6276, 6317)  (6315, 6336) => 0.8 AA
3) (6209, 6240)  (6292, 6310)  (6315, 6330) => 0.5 AA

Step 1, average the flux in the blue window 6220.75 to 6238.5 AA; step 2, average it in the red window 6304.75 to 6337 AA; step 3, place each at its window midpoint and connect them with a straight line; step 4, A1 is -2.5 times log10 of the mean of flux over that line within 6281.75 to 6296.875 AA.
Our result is 0.02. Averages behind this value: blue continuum 25.7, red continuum 29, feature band 27.2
